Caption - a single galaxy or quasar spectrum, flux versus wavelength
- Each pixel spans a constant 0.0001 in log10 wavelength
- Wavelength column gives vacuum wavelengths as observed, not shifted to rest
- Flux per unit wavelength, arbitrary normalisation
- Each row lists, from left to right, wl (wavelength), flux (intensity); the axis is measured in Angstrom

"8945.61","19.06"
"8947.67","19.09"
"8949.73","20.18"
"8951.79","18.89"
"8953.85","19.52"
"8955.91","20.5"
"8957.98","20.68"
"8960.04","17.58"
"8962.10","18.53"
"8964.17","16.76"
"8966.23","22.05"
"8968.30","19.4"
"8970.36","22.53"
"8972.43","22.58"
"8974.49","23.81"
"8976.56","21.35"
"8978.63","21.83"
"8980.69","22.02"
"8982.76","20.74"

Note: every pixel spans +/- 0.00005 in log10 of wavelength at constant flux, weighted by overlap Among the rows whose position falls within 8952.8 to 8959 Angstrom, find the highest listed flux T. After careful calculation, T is 20.68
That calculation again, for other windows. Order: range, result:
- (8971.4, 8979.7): 23.81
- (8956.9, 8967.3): 22.05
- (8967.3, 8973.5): 22.58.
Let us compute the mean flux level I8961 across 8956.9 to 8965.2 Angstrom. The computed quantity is 18.4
